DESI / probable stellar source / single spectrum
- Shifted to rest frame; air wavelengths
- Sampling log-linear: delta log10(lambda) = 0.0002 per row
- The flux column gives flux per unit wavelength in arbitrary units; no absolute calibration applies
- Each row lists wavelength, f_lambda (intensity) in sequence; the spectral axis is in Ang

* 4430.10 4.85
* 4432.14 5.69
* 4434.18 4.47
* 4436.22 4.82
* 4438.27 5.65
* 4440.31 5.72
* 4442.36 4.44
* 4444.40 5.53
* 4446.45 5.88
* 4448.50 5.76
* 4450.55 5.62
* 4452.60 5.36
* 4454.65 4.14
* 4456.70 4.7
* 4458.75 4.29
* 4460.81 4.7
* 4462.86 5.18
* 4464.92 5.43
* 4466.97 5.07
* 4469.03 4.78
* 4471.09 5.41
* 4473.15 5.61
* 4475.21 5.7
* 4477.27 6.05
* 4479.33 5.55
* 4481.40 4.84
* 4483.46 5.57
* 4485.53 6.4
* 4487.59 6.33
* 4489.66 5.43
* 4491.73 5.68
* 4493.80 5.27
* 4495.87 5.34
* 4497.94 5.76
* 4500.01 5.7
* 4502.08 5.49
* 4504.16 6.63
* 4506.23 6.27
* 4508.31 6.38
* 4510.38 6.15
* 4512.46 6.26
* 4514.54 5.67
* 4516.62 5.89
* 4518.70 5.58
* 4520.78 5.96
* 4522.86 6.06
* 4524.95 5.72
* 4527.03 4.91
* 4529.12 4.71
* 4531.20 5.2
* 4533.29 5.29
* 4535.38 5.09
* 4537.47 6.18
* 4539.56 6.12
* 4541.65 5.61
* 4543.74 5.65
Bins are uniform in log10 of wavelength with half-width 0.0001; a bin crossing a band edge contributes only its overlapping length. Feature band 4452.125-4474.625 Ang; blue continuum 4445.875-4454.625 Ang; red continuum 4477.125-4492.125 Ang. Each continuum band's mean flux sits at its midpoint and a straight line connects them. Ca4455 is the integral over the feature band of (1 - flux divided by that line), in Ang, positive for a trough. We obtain 2.4 Ang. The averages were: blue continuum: 5.47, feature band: 4.98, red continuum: 5.71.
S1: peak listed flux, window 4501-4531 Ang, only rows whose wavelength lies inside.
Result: 6.63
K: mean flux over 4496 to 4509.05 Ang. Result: 5.98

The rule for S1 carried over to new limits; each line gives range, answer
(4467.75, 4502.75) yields 6.4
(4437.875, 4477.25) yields 5.88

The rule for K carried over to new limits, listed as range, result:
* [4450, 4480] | 5.16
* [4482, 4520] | 5.87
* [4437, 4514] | 5.52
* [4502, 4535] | 5.75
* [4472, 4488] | 5.73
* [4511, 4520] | 5.87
